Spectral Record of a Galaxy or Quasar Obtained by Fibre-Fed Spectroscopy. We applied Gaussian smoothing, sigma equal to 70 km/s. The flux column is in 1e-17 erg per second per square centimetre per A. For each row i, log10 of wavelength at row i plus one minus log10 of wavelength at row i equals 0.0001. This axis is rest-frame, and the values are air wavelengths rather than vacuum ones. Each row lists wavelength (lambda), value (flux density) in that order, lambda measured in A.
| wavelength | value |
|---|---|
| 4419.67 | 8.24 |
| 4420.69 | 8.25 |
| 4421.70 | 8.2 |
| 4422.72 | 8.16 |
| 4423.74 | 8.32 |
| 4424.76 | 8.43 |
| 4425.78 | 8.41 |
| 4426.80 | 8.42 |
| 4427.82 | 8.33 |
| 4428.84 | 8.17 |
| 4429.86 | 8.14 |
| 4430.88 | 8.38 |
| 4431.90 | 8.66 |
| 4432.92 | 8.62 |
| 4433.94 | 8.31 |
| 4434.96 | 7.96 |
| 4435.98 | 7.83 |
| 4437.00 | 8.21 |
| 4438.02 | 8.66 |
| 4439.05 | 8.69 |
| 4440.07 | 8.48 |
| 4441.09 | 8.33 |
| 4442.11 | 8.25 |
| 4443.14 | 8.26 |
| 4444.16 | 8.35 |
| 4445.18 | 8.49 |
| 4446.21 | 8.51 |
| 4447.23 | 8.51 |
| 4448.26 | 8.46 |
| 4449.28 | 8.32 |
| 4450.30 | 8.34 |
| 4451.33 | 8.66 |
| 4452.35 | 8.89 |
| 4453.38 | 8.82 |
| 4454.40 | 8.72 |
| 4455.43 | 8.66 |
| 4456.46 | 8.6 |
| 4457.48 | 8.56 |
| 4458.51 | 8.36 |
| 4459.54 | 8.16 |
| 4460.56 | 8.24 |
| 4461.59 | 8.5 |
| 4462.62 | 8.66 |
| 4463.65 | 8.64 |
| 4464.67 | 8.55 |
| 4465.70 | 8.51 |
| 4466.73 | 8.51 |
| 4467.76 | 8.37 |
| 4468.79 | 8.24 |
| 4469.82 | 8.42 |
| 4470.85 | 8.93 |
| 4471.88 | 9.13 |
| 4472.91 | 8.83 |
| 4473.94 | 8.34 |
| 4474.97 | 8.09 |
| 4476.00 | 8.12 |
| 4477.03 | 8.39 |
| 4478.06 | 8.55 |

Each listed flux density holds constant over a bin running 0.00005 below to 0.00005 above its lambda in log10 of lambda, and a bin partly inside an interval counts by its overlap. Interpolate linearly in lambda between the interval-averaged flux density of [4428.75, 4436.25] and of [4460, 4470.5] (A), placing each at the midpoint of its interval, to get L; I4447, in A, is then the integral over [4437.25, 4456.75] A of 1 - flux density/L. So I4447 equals -0.4 A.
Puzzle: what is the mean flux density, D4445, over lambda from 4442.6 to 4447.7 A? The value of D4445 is 8.42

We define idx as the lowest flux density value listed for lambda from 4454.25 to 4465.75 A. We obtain 8.16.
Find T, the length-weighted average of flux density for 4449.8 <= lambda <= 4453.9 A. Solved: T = 8.68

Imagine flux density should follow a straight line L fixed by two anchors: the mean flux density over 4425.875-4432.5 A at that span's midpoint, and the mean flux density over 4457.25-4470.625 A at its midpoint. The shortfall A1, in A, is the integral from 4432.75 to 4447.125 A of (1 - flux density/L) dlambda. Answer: 0.1 A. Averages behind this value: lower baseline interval 8.36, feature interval 8.35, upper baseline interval 8.44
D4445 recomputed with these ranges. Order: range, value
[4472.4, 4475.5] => 8.42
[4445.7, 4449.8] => 8.46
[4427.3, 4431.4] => 8.26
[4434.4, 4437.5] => 8.01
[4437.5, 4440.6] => 8.6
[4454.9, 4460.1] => 8.46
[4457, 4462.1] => 8.36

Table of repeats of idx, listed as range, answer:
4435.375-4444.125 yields 7.83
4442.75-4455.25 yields 8.26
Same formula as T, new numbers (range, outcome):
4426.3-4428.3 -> 8.37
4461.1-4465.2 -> 8.59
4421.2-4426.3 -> 8.29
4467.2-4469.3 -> 8.3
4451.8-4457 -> 8.74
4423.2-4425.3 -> 8.36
